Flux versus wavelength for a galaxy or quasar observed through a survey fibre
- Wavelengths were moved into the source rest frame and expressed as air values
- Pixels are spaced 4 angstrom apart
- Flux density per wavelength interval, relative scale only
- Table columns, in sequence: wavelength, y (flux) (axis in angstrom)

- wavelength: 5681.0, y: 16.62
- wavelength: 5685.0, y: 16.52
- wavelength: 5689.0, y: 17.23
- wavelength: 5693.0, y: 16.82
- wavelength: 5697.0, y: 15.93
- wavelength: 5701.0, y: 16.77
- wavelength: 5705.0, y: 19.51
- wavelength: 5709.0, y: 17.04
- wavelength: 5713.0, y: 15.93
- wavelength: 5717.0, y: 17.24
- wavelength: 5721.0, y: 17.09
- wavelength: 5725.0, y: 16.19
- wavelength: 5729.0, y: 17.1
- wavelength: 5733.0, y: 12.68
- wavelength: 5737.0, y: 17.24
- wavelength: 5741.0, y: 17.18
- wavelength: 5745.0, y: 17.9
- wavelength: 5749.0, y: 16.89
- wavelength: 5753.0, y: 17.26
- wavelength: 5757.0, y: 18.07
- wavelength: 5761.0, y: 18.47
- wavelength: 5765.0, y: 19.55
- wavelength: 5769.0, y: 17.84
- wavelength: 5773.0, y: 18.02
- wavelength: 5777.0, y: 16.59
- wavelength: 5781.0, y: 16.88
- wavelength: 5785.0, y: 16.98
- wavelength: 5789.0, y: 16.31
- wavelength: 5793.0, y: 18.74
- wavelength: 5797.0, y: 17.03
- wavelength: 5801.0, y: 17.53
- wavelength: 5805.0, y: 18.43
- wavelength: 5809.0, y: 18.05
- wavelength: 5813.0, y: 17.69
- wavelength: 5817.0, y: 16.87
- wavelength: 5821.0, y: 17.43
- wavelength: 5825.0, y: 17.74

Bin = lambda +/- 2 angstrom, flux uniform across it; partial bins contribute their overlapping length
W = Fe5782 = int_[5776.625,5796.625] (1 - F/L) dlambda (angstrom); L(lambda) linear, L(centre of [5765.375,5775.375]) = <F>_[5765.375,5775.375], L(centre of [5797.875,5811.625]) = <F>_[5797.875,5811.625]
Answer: 1.0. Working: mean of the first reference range 18.1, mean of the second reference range 17.9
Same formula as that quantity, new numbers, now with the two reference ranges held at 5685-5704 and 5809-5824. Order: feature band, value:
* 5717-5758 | 0.70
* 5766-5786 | -0.17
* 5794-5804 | -0.10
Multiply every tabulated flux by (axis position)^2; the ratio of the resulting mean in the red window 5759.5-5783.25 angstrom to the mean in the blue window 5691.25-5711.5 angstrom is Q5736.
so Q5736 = 1.1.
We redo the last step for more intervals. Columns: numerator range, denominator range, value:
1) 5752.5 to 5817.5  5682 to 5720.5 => 1.07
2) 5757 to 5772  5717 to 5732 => 1.13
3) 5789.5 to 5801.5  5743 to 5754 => 1.03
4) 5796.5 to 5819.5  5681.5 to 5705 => 1.09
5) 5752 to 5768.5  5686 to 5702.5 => 1.13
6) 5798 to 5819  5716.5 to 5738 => 1.13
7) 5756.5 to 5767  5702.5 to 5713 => 1.08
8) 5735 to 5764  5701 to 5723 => 1.03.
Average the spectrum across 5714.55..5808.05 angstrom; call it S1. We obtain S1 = 17.3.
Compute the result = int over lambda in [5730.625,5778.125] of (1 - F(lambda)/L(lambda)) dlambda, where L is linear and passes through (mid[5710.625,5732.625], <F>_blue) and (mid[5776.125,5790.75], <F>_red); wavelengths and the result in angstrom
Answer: -2.1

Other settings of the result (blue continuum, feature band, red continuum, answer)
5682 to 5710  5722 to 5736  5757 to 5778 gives 1.6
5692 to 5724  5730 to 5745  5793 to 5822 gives 1.0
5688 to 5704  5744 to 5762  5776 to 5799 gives -0.7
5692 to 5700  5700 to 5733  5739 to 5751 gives -0.2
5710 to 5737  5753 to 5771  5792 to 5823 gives -1.6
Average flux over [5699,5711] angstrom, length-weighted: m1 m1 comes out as 17.8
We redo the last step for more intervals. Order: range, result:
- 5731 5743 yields 15.7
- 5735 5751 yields 17.3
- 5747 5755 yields 17.1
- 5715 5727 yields 16.8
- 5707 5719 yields 16.7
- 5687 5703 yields 16.7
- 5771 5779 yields 17.3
